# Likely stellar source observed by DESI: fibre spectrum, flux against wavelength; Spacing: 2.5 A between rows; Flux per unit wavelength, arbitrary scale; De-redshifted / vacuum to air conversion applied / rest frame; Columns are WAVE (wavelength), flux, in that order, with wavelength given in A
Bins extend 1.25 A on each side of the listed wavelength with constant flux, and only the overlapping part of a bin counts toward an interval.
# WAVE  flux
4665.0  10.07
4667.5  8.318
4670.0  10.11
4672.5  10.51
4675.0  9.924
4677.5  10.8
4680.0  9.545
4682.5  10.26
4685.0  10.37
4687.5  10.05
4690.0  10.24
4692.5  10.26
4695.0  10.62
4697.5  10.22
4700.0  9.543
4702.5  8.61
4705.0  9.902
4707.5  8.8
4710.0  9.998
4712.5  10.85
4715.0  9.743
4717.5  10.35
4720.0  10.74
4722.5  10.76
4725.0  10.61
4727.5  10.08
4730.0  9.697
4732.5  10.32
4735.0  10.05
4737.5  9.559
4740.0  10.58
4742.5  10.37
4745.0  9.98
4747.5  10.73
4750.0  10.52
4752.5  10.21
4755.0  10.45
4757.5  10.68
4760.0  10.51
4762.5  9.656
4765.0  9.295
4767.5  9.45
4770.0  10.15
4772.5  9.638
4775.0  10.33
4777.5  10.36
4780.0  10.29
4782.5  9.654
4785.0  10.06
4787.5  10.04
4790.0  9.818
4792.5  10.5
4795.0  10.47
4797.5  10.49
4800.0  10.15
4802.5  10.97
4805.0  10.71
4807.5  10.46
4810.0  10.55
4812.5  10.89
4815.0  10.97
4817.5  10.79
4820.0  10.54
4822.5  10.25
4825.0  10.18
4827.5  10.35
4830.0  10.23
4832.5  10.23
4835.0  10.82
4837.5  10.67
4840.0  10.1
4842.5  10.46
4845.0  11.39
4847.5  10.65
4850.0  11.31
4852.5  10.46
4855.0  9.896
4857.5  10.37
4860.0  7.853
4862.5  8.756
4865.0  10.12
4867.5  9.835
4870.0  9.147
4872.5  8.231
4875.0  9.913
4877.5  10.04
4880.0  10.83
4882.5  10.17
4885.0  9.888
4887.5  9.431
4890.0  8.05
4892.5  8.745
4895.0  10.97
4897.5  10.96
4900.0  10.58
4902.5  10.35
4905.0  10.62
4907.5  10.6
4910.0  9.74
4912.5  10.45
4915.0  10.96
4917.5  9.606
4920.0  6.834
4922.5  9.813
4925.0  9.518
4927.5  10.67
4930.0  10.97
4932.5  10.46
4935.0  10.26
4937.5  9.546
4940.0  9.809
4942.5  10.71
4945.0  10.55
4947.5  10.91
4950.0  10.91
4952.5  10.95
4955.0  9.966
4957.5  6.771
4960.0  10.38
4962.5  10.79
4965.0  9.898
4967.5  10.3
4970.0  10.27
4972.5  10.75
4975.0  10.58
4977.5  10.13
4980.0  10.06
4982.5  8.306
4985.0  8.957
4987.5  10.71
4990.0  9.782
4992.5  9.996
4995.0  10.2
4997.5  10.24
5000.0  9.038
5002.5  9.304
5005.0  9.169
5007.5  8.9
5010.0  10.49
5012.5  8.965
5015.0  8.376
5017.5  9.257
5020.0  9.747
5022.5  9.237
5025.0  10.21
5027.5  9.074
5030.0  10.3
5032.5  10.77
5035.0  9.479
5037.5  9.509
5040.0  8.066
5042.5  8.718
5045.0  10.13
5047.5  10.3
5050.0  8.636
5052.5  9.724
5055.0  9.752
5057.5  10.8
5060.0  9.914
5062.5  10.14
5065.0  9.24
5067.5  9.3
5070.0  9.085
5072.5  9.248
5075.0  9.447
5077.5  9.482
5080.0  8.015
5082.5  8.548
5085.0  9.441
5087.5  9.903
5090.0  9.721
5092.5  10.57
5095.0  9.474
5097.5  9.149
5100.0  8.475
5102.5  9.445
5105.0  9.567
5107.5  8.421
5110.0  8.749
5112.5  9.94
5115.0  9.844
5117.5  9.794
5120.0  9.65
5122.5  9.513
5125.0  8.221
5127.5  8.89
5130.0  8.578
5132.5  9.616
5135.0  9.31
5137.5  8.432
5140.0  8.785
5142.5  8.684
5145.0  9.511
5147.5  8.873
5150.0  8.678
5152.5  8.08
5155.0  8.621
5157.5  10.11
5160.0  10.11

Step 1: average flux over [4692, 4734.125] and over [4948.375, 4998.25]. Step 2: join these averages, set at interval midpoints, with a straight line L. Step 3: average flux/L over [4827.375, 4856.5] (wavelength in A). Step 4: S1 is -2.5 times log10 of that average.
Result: -0.06 mag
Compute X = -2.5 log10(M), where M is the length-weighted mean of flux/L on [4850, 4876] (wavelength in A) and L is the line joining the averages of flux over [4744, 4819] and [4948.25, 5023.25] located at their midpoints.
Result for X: 0.06 mag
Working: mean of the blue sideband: 10.3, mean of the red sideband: 9.76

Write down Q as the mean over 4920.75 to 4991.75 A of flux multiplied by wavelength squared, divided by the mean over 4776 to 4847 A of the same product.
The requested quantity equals 1.02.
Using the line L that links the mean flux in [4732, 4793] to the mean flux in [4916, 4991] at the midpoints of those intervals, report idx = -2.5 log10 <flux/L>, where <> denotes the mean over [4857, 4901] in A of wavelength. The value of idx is 0.043 mag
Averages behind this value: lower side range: 10.1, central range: 9.64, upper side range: 9.98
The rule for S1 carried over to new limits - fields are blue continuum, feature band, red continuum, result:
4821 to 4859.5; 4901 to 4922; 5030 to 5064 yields 0.03 mag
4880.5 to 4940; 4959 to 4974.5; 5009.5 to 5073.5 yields -0.07 mag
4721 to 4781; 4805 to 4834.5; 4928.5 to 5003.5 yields -0.04 mag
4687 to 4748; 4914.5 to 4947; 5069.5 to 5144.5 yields -0.04 mag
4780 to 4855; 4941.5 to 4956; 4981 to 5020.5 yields -0.10 mag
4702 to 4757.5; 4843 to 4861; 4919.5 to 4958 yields -0.02 mag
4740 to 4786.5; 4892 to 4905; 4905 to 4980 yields -0.03 mag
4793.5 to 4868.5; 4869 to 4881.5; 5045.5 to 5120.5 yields 0.06 mag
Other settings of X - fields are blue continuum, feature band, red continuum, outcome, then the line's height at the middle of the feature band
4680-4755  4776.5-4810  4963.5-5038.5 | -0.031 mag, 10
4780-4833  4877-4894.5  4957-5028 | 0.051 mag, 10.1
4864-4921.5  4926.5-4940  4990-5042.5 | -0.065 mag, 9.72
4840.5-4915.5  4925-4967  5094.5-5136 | -0.045 mag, 9.79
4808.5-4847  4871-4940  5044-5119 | 0.032 mag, 10.2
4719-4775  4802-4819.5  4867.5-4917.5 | -0.068 mag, 10.1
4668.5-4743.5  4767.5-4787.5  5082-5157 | -0.009 mag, 9.95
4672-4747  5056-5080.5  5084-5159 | -0.022 mag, 9.32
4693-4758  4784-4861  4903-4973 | -0.031 mag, 10.1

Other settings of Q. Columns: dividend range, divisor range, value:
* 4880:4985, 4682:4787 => 1.08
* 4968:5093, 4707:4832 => 1.04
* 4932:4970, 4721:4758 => 1.07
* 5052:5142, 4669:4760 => 1.07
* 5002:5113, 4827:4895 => 1.03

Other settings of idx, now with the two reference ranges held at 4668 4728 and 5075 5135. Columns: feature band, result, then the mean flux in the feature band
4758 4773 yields 0.014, 9.84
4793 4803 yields -0.063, 10.5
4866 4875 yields 0.061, 9.22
